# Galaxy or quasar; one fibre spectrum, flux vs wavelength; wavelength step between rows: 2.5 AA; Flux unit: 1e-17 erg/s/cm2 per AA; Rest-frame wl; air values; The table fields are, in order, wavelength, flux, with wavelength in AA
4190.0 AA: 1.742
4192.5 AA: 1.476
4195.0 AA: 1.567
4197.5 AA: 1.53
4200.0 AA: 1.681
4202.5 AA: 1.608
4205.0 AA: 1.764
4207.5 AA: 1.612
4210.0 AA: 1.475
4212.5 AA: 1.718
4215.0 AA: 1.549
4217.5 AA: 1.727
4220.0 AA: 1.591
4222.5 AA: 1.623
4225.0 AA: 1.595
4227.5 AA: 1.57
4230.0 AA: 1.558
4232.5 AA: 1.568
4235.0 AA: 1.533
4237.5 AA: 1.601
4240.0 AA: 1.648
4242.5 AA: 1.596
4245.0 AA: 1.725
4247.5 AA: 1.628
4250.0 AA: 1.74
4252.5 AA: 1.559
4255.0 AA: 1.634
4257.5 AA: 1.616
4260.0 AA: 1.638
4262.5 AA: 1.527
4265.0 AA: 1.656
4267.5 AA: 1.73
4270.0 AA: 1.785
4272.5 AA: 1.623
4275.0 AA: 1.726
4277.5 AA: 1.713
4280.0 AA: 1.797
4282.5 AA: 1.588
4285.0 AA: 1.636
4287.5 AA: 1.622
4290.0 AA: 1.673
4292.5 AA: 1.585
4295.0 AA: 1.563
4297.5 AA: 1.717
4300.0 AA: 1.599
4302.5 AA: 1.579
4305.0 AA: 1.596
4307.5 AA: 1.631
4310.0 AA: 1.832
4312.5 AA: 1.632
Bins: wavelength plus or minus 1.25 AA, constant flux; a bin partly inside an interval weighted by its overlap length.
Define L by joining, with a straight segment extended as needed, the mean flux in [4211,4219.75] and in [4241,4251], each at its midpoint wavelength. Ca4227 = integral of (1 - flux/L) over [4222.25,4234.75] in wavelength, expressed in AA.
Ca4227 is 0.6 AA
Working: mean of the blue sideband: 1.65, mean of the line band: 1.58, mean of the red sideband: 1.67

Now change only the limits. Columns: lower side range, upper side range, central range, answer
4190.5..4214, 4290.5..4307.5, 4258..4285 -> -1.1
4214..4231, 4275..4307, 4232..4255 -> -0.1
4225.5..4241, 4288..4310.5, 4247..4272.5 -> -0.8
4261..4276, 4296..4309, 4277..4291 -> -0.1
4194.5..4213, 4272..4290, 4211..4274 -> 0.6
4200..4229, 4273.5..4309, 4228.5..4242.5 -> 0.4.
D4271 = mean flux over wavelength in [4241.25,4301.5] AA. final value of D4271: 1.65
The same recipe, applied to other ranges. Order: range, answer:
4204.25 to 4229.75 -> 1.62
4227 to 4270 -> 1.62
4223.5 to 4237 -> 1.57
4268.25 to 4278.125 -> 1.71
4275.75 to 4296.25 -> 1.65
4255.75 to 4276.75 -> 1.66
